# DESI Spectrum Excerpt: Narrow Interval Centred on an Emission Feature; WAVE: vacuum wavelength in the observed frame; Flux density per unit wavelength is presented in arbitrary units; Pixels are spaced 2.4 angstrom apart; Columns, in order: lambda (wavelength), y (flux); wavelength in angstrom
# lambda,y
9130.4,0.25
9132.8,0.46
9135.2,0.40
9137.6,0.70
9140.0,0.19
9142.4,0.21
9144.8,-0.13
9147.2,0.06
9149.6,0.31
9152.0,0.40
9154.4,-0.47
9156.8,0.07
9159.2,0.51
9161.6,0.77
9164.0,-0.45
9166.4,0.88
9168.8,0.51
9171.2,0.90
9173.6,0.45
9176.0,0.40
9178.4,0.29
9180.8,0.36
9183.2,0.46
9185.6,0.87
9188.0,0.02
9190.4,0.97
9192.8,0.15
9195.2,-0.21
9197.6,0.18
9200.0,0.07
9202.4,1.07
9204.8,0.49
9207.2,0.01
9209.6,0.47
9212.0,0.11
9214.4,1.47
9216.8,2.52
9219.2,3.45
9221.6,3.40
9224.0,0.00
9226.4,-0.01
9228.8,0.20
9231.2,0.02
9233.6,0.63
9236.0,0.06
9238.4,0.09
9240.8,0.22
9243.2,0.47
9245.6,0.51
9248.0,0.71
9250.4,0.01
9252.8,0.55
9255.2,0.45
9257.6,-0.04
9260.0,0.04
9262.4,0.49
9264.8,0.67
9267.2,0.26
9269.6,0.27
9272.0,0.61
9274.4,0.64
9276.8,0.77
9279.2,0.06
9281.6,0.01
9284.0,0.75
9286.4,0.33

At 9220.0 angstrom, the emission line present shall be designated H-beta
